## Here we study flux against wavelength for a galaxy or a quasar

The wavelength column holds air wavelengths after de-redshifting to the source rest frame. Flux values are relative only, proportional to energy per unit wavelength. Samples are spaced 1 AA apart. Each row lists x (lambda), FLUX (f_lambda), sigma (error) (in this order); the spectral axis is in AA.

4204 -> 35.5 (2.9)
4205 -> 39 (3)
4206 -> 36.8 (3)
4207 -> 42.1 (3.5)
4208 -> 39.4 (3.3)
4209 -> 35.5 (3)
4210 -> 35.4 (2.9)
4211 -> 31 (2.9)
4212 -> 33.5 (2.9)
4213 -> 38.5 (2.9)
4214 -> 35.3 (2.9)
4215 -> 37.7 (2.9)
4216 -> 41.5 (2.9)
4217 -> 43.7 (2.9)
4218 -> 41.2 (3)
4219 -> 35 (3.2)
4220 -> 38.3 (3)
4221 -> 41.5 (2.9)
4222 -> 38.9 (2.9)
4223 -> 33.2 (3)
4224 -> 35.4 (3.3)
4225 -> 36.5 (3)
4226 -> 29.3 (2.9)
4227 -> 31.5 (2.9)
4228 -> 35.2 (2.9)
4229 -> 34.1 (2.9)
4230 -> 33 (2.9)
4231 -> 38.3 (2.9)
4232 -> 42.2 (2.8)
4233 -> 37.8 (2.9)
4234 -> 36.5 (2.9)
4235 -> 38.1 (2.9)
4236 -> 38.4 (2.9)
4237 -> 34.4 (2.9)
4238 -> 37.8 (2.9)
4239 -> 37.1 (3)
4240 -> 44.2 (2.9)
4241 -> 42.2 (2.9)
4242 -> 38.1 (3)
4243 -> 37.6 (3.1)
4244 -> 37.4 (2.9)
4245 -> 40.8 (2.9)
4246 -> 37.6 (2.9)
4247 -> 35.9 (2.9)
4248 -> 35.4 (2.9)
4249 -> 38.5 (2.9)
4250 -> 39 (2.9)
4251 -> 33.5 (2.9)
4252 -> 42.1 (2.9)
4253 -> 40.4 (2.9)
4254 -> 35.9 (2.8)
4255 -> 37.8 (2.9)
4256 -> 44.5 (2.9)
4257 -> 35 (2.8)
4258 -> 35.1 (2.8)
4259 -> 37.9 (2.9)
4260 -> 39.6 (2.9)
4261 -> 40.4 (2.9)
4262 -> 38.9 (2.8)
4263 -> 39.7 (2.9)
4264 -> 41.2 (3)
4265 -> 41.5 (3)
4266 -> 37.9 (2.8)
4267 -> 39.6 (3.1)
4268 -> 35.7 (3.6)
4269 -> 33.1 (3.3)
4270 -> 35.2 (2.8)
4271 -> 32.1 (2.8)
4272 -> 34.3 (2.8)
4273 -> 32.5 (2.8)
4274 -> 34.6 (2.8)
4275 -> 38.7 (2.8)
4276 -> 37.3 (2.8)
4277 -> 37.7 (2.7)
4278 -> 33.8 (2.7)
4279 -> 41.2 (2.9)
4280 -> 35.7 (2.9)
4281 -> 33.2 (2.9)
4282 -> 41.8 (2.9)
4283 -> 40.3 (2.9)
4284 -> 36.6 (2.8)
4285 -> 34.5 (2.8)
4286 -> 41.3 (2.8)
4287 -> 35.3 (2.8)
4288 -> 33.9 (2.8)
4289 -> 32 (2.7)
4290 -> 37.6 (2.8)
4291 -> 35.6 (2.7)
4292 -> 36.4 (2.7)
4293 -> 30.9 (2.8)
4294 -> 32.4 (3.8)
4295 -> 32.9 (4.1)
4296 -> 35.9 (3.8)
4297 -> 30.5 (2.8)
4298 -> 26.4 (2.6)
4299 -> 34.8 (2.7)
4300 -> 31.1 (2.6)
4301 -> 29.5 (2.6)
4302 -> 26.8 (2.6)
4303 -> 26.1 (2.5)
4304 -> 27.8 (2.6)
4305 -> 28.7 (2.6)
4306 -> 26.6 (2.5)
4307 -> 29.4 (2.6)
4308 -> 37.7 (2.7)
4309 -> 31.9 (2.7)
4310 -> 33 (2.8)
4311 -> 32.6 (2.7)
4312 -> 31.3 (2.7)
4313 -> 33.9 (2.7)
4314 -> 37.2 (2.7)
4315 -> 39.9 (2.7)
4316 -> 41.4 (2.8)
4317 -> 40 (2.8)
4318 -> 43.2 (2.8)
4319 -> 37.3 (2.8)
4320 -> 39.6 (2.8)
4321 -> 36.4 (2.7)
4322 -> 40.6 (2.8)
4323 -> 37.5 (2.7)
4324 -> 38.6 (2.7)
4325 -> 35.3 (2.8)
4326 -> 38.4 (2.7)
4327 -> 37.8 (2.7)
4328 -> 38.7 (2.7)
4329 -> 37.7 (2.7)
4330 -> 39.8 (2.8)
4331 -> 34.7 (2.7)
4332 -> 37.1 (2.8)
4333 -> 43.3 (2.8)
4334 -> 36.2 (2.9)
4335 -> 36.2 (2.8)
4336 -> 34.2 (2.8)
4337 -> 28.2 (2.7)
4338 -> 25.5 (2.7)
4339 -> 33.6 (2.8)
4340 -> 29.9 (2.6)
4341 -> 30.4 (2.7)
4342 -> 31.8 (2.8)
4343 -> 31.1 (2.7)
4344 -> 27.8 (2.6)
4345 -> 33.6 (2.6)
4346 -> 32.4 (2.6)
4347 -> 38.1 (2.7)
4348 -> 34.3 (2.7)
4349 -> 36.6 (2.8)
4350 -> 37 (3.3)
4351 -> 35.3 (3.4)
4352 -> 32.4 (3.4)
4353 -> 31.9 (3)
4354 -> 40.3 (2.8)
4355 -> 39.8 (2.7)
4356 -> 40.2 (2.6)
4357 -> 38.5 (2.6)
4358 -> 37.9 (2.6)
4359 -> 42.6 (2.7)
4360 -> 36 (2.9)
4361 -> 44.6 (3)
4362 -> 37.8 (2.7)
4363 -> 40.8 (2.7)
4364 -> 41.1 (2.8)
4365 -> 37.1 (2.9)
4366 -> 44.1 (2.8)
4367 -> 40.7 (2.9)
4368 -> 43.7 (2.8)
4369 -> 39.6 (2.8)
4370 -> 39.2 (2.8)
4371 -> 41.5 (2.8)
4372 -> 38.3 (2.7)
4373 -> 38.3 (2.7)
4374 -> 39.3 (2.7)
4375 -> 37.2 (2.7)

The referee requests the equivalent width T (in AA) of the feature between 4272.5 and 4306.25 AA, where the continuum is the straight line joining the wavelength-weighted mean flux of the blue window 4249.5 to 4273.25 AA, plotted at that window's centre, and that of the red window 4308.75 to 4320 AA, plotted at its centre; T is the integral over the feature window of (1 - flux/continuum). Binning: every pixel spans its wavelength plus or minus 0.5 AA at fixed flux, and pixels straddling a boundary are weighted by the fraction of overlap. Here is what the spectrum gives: 3.0 AA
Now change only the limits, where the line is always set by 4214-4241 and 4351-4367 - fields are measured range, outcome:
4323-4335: 0.2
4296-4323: 3.3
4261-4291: 0.9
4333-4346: 2.2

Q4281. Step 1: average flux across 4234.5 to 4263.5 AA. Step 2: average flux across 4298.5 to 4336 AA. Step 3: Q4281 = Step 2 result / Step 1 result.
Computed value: 0.9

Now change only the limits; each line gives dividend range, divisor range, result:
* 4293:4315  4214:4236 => 0.85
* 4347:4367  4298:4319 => 1.16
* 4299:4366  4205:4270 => 0.94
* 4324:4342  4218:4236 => 0.97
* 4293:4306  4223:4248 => 0.82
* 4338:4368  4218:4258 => 0.97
